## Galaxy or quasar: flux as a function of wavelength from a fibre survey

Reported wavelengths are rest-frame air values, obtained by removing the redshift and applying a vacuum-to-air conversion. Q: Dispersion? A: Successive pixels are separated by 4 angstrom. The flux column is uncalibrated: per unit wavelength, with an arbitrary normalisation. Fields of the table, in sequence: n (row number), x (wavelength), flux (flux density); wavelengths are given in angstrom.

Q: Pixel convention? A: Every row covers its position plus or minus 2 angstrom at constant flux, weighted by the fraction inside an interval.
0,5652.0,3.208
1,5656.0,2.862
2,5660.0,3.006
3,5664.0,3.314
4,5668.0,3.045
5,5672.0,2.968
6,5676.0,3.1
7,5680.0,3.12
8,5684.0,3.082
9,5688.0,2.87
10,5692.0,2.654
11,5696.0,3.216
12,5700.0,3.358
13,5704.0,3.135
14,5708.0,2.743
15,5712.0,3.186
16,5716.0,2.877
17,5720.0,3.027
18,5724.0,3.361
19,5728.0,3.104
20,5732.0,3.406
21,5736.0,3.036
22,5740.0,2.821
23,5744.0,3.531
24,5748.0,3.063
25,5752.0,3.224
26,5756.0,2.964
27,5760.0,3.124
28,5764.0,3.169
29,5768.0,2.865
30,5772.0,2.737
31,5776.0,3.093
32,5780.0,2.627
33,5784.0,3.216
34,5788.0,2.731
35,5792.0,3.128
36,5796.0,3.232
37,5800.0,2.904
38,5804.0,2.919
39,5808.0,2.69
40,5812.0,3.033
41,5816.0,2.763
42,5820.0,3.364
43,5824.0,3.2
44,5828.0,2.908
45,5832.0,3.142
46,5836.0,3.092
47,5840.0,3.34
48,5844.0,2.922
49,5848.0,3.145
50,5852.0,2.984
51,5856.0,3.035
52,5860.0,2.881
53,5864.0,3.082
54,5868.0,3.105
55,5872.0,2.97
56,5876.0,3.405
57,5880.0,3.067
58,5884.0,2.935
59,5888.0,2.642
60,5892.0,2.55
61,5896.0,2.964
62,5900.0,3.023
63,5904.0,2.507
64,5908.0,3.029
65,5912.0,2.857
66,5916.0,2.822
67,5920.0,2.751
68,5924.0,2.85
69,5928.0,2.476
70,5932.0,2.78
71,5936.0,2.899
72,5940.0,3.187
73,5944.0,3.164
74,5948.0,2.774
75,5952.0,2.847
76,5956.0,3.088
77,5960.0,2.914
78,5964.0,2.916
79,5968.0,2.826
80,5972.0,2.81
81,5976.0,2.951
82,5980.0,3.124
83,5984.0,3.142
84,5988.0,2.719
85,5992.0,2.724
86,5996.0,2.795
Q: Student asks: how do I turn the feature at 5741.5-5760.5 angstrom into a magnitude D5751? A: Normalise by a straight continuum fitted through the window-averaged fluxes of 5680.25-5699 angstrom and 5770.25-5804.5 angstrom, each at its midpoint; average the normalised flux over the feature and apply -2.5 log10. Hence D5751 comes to -0.073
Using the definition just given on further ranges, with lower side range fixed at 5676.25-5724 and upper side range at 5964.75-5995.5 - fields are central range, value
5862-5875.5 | -0.05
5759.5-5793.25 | 0.02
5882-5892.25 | 0.08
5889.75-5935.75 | 0.05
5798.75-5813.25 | 0.04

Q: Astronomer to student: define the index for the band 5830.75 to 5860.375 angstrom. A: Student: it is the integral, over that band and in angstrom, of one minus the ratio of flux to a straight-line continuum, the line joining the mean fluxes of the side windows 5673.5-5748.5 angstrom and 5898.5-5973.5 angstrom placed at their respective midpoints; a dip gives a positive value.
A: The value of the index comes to -1.2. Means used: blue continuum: 3.09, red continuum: 2.87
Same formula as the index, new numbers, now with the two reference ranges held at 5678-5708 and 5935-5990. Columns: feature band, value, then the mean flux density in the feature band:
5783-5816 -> 0.5 angstrom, 2.96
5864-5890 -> -0.4 angstrom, 3.03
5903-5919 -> 0.8 angstrom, 2.82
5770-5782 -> 0.8 angstrom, 2.82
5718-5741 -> -0.8 angstrom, 3.14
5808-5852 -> -1.0 angstrom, 3.07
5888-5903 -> 0.9 angstrom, 2.8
